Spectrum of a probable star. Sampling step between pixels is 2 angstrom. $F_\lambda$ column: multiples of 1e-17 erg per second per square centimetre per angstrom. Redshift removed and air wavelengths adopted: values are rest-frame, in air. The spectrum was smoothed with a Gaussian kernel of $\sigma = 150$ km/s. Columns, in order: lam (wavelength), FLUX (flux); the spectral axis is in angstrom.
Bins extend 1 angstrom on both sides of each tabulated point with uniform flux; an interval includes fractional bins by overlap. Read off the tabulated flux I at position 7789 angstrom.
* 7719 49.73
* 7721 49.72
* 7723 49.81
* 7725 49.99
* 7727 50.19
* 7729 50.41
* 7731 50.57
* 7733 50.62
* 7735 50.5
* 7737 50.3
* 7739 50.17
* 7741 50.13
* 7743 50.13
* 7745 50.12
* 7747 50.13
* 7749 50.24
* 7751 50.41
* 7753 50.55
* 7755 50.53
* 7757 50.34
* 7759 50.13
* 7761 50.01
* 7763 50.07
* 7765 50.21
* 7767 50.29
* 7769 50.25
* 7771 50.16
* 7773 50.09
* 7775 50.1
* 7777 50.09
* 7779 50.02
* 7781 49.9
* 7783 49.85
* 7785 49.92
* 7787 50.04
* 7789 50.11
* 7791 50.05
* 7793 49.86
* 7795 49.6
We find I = 50.11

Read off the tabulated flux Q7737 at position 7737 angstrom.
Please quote 50.3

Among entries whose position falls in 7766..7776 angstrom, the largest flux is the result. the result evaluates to 50.29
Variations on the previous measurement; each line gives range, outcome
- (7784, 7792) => 50.11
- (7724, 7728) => 50.19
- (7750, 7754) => 50.55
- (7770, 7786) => 50.16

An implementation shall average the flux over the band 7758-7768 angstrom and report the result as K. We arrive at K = 50.1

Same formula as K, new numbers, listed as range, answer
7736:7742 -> 50.2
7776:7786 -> 50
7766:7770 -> 50.3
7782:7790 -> 50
